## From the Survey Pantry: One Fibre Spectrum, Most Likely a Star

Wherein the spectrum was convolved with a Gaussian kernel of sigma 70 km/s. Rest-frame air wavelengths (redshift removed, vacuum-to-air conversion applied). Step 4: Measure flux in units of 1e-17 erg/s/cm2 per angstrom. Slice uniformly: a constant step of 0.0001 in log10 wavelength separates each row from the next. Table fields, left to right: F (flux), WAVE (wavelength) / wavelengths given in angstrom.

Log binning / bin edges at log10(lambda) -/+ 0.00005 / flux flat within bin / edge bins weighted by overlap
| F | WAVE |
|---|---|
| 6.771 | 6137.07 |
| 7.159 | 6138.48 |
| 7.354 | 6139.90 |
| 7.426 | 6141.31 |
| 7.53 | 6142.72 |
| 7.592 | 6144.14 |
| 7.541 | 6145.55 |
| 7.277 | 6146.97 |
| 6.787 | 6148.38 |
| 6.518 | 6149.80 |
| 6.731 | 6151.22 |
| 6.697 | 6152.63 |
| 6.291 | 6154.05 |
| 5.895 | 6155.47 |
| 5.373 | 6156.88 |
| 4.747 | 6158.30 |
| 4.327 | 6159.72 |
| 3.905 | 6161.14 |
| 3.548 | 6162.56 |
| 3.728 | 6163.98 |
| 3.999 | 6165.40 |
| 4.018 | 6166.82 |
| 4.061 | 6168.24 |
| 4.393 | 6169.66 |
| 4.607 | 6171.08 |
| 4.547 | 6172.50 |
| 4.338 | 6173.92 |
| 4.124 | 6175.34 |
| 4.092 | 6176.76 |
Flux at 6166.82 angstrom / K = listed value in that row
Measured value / 4.018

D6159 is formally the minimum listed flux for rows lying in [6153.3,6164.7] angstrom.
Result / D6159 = 3.548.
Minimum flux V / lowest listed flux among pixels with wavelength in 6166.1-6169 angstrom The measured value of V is 4.018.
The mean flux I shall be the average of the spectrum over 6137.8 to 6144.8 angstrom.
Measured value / 7.41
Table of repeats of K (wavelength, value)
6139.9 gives 7.354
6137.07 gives 6.771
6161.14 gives 3.905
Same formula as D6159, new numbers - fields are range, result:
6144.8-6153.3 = 6.518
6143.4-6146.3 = 7.541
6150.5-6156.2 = 5.895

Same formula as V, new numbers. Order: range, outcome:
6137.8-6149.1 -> 6.787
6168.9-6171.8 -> 4.393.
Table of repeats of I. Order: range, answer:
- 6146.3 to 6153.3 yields 6.8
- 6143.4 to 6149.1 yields 7.29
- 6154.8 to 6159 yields 5.34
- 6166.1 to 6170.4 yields 4.16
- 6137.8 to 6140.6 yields 7.24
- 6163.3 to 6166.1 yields 3.86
